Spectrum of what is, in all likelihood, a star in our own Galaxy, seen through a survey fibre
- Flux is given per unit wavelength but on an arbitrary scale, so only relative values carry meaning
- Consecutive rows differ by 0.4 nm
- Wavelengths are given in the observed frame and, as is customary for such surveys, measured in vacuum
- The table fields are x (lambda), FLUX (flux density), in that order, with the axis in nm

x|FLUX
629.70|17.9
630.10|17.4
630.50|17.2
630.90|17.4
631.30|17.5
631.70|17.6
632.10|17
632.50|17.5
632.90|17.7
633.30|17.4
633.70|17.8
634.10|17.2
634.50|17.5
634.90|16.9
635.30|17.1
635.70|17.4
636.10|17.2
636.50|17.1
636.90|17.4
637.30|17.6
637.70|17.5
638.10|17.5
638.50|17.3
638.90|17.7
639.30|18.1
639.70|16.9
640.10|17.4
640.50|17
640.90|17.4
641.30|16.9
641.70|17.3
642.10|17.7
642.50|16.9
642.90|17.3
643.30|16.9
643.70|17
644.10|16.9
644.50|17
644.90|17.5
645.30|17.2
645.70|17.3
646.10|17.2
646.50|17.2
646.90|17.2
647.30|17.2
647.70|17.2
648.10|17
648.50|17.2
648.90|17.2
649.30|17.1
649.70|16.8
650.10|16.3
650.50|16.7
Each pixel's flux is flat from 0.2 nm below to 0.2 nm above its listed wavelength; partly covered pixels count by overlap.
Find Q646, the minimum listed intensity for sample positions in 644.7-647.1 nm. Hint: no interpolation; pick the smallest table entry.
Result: 17.2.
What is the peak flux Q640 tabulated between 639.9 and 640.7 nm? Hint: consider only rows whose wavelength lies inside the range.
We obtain 17.4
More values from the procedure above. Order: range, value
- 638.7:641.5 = 18.1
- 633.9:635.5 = 17.5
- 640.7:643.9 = 17.7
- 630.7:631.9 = 17.6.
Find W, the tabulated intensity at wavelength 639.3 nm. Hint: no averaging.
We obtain 18.1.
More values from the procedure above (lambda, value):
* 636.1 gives 17.2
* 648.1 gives 17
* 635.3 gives 17.1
